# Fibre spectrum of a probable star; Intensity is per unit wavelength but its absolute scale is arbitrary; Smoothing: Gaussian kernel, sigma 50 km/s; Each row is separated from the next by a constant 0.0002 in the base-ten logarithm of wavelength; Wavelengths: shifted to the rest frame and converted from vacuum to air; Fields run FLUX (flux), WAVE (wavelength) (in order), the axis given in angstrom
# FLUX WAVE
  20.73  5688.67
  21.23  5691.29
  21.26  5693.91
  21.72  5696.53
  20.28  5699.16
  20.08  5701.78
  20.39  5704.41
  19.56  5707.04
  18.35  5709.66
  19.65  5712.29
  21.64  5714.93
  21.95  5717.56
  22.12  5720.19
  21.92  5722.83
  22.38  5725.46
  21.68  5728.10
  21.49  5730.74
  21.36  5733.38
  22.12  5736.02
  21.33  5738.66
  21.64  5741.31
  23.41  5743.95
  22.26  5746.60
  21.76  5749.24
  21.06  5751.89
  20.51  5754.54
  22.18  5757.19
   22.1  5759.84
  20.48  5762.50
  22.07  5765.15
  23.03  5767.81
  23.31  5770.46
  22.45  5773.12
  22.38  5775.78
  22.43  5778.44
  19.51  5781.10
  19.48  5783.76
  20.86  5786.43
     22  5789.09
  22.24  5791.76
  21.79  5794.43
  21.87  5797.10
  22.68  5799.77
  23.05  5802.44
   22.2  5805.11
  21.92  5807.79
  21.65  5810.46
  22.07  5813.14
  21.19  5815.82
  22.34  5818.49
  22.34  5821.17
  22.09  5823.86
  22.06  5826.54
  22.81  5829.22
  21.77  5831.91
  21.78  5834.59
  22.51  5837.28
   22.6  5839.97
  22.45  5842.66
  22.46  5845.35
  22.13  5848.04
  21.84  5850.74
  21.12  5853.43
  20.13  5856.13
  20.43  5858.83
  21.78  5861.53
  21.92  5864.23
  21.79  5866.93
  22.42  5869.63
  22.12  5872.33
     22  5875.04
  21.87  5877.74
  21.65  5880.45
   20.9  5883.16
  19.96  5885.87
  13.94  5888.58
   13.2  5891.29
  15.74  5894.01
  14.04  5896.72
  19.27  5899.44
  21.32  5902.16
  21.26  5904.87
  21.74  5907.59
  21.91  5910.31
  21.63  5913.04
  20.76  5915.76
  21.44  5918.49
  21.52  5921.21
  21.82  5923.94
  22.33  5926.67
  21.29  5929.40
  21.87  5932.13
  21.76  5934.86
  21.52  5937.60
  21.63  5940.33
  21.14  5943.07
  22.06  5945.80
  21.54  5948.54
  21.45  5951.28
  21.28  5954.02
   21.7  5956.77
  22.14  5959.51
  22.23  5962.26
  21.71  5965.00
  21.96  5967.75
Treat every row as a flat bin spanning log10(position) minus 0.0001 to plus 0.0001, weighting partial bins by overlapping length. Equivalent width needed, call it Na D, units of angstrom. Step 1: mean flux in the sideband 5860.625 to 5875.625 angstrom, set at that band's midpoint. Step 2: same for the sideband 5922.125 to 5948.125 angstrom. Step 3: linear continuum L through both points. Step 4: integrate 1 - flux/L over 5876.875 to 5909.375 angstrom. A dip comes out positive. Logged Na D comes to 4.7 angstrom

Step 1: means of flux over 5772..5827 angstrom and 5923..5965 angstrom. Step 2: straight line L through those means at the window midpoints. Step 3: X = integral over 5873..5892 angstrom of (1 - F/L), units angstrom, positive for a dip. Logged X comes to 2.1 angstrom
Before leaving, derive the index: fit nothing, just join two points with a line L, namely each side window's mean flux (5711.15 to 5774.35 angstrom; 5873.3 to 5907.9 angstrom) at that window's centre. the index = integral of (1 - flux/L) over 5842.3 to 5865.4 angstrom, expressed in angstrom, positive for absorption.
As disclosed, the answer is -2.21 angstrom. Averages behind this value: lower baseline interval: 21.8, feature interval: 21.5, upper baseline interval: 18.9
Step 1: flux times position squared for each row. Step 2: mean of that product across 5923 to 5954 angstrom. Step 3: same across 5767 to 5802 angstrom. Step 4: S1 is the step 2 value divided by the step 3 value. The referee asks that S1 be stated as 1.04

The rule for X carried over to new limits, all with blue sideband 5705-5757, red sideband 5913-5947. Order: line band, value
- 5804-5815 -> -0.23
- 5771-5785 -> 0.04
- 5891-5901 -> 2.61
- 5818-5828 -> -0.34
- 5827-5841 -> -0.51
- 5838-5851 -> -0.51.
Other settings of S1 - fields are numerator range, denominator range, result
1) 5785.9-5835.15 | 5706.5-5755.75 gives 1.06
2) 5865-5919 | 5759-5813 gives 0.95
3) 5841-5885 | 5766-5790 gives 1.03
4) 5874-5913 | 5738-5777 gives 0.92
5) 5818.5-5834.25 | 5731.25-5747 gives 1.04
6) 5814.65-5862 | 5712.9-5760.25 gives 1.04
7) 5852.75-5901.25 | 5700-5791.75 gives 0.96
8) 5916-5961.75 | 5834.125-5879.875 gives 1.02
